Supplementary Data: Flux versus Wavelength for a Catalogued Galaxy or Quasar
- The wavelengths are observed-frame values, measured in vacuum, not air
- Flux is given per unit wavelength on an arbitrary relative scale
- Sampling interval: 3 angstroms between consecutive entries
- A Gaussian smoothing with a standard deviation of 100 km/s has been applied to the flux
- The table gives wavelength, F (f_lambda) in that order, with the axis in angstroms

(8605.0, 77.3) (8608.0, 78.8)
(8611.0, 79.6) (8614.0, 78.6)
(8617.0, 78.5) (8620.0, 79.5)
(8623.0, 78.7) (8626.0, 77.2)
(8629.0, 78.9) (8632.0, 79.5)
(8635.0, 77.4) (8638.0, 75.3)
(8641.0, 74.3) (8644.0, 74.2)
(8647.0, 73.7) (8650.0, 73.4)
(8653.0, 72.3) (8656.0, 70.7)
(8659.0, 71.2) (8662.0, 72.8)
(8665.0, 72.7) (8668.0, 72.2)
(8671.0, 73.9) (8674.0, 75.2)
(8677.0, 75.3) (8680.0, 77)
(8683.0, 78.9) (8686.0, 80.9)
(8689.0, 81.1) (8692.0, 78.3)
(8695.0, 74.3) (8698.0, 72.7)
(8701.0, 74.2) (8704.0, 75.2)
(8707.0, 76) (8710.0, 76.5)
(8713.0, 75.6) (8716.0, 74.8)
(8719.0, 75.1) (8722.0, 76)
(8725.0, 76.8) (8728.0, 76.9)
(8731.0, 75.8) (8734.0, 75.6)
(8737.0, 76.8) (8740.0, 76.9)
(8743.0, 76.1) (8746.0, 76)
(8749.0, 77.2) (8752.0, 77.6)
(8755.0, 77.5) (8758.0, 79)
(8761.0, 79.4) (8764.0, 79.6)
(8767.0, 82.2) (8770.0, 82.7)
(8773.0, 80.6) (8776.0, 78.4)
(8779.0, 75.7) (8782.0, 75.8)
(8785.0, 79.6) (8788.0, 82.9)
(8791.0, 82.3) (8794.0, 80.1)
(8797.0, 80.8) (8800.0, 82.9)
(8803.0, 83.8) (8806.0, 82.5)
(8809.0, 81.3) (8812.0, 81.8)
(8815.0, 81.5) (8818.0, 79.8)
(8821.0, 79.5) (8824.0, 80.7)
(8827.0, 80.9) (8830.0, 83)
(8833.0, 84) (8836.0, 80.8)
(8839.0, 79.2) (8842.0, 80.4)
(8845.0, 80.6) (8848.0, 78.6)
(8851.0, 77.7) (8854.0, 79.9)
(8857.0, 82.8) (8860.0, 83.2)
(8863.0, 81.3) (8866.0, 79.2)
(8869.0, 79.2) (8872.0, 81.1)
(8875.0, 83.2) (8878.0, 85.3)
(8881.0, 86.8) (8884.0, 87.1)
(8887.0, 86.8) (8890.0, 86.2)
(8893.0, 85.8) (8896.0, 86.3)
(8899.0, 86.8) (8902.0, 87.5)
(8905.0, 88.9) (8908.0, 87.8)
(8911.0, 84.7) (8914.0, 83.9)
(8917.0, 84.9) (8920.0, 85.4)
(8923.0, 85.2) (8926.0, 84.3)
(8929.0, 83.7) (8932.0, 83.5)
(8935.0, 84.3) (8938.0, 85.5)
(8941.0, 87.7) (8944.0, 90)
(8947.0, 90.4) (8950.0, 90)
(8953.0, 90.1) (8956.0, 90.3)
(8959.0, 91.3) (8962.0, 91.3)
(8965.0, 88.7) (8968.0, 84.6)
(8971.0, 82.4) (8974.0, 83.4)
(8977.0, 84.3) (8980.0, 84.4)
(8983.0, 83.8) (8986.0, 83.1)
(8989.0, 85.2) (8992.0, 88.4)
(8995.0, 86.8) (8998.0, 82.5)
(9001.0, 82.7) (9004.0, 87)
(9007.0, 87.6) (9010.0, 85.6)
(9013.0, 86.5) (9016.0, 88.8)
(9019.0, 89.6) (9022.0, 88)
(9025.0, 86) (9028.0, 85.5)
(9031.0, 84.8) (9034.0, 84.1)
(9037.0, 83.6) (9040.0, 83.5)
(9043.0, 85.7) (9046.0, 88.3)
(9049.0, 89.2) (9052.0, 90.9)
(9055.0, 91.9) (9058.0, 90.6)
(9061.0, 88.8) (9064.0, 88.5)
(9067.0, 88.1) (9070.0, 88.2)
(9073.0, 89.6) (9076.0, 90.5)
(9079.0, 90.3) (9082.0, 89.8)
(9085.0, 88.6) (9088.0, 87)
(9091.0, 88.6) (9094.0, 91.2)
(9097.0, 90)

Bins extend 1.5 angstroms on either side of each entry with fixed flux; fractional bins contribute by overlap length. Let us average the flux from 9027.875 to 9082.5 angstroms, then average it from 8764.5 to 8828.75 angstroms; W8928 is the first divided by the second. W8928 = 1.09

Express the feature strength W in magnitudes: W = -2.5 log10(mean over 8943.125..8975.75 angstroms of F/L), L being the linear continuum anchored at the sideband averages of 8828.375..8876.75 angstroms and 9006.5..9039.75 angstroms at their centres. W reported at -0.05 mag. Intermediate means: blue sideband 80.9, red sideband 86.2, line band 88.3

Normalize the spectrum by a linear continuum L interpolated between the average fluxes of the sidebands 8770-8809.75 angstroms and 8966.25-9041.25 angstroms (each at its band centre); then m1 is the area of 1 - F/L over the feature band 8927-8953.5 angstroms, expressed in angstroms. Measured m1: -1.0 angstroms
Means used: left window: 80.6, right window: 85.3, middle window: 87.1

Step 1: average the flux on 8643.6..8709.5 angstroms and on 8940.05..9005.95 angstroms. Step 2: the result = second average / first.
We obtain 1.16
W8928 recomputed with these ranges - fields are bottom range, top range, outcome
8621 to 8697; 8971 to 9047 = 1.13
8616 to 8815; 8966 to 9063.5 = 1.12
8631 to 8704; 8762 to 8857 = 1.07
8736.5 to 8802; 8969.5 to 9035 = 1.08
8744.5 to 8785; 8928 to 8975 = 1.11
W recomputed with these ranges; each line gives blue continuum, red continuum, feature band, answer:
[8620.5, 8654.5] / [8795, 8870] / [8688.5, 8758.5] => 0.03 mag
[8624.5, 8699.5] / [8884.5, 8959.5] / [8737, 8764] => 0.02 mag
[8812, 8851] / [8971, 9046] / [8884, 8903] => -0.05 mag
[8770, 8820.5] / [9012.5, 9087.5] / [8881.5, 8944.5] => -0.02 mag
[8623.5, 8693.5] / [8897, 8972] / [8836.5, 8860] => 0.04 mag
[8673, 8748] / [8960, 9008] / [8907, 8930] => -0.02 mag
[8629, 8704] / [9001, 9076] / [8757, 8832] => -0.02 mag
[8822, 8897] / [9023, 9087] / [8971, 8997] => 0.01 mag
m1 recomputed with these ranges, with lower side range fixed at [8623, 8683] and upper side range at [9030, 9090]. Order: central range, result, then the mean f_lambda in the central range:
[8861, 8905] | -1.2 angstroms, 84.6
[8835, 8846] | 0.1 angstroms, 80.2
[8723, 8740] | 0.2 angstroms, 76.4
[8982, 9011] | 0.3 angstroms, 85.3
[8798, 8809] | -0.4 angstroms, 82.7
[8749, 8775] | -0.4 angstroms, 79.6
